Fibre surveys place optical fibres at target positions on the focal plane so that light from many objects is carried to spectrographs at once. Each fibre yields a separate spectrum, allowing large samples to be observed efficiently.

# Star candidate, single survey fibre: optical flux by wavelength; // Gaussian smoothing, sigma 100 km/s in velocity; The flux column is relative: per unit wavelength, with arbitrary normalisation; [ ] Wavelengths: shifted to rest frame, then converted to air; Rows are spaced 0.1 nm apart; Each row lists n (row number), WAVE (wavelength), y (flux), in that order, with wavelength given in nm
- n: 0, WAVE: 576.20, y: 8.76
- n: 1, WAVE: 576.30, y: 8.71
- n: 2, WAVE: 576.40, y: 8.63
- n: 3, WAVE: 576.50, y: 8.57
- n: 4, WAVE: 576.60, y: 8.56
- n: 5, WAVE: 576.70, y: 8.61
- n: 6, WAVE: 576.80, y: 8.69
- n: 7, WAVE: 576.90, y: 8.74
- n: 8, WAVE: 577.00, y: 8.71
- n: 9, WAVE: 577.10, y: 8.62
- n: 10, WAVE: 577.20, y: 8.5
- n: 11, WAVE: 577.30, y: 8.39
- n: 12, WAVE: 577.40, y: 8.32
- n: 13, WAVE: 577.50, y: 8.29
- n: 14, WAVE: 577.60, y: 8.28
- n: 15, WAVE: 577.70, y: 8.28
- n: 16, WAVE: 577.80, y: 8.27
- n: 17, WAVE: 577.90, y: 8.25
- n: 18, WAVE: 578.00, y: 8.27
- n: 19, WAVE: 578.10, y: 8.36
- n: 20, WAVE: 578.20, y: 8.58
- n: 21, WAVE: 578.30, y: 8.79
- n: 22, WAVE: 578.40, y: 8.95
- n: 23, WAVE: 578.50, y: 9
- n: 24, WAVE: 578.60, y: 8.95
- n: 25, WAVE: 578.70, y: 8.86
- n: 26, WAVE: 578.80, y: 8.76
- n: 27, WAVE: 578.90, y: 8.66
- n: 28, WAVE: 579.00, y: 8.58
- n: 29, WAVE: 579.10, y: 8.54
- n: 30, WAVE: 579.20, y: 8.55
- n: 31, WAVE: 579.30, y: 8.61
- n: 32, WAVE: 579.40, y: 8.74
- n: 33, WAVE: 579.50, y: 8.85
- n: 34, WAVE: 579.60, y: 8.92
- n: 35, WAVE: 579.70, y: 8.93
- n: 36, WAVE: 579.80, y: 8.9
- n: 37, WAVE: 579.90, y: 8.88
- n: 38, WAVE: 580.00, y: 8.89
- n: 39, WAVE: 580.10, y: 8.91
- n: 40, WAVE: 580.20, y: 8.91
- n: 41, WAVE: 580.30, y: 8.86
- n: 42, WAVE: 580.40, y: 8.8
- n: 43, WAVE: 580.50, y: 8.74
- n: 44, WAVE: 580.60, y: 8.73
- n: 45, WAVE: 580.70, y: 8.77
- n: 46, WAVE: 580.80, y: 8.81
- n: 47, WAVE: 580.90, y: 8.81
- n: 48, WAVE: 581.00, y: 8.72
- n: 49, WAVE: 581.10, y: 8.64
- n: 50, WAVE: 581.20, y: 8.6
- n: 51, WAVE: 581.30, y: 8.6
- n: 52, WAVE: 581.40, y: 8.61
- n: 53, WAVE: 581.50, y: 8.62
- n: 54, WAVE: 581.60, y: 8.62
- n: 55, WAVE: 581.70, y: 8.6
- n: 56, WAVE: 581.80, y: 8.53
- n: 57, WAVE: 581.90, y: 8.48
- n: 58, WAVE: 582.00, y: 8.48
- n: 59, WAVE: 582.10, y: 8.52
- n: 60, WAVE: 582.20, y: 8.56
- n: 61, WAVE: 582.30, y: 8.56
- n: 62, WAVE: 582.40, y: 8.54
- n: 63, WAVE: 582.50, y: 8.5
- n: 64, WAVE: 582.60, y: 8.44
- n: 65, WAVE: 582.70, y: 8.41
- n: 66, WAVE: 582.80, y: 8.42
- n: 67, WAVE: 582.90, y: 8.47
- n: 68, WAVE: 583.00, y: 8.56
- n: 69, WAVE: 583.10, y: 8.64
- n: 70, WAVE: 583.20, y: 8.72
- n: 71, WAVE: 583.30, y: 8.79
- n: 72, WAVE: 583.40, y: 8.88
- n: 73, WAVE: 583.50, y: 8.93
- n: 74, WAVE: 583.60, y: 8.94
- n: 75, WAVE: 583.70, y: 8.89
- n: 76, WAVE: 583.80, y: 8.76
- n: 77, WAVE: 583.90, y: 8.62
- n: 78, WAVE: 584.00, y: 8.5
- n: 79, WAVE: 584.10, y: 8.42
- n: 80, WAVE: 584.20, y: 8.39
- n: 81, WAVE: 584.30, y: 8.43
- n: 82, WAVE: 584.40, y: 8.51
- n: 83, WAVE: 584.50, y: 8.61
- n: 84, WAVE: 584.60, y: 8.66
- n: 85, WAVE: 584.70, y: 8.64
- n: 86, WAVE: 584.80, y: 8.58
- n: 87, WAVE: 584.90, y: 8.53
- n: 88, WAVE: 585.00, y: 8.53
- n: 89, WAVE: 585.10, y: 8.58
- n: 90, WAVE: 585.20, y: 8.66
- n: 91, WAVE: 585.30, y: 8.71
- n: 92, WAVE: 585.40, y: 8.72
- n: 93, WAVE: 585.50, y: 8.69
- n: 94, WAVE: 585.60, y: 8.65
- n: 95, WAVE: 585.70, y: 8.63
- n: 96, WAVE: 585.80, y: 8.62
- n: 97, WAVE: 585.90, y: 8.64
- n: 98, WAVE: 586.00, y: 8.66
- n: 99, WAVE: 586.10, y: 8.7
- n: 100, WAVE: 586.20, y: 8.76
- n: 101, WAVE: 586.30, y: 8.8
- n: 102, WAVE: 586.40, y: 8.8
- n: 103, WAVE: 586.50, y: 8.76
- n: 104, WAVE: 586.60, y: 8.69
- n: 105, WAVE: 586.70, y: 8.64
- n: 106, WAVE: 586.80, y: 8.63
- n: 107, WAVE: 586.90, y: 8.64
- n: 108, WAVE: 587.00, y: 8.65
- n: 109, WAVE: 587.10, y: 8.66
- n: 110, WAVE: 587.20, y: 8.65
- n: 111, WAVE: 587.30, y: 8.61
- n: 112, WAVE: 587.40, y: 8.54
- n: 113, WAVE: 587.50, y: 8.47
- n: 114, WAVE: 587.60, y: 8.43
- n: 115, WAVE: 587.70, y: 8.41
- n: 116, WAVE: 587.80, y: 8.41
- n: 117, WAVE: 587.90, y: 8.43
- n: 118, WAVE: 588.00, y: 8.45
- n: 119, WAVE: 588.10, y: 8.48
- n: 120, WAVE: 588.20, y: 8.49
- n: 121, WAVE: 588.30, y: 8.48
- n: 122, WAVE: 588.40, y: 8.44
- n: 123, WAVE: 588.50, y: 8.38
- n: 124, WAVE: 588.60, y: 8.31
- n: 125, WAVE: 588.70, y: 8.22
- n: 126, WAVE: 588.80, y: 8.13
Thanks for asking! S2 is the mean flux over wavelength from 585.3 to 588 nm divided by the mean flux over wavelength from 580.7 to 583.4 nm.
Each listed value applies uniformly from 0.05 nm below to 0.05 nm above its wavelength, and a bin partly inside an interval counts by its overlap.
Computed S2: 1.00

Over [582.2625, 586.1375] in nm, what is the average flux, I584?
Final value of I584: 8.62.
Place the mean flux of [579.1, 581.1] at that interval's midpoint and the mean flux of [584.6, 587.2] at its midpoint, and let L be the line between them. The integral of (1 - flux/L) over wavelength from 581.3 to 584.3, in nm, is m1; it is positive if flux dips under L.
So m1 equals 0.05 nm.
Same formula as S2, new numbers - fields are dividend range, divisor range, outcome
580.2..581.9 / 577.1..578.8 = 1.02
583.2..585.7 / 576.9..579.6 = 1.01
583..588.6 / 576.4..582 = 1.00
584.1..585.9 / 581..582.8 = 1.01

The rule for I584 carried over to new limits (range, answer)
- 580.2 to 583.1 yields 8.61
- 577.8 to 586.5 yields 8.66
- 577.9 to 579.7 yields 8.7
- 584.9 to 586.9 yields 8.67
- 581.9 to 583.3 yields 8.53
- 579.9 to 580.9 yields 8.83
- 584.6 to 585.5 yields 8.62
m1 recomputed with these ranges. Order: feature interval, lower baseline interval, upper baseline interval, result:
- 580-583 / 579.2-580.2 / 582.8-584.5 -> 0.04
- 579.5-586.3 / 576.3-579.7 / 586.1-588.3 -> -0.05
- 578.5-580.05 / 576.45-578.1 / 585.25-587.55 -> -0.05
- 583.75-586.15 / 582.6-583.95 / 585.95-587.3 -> 0.02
